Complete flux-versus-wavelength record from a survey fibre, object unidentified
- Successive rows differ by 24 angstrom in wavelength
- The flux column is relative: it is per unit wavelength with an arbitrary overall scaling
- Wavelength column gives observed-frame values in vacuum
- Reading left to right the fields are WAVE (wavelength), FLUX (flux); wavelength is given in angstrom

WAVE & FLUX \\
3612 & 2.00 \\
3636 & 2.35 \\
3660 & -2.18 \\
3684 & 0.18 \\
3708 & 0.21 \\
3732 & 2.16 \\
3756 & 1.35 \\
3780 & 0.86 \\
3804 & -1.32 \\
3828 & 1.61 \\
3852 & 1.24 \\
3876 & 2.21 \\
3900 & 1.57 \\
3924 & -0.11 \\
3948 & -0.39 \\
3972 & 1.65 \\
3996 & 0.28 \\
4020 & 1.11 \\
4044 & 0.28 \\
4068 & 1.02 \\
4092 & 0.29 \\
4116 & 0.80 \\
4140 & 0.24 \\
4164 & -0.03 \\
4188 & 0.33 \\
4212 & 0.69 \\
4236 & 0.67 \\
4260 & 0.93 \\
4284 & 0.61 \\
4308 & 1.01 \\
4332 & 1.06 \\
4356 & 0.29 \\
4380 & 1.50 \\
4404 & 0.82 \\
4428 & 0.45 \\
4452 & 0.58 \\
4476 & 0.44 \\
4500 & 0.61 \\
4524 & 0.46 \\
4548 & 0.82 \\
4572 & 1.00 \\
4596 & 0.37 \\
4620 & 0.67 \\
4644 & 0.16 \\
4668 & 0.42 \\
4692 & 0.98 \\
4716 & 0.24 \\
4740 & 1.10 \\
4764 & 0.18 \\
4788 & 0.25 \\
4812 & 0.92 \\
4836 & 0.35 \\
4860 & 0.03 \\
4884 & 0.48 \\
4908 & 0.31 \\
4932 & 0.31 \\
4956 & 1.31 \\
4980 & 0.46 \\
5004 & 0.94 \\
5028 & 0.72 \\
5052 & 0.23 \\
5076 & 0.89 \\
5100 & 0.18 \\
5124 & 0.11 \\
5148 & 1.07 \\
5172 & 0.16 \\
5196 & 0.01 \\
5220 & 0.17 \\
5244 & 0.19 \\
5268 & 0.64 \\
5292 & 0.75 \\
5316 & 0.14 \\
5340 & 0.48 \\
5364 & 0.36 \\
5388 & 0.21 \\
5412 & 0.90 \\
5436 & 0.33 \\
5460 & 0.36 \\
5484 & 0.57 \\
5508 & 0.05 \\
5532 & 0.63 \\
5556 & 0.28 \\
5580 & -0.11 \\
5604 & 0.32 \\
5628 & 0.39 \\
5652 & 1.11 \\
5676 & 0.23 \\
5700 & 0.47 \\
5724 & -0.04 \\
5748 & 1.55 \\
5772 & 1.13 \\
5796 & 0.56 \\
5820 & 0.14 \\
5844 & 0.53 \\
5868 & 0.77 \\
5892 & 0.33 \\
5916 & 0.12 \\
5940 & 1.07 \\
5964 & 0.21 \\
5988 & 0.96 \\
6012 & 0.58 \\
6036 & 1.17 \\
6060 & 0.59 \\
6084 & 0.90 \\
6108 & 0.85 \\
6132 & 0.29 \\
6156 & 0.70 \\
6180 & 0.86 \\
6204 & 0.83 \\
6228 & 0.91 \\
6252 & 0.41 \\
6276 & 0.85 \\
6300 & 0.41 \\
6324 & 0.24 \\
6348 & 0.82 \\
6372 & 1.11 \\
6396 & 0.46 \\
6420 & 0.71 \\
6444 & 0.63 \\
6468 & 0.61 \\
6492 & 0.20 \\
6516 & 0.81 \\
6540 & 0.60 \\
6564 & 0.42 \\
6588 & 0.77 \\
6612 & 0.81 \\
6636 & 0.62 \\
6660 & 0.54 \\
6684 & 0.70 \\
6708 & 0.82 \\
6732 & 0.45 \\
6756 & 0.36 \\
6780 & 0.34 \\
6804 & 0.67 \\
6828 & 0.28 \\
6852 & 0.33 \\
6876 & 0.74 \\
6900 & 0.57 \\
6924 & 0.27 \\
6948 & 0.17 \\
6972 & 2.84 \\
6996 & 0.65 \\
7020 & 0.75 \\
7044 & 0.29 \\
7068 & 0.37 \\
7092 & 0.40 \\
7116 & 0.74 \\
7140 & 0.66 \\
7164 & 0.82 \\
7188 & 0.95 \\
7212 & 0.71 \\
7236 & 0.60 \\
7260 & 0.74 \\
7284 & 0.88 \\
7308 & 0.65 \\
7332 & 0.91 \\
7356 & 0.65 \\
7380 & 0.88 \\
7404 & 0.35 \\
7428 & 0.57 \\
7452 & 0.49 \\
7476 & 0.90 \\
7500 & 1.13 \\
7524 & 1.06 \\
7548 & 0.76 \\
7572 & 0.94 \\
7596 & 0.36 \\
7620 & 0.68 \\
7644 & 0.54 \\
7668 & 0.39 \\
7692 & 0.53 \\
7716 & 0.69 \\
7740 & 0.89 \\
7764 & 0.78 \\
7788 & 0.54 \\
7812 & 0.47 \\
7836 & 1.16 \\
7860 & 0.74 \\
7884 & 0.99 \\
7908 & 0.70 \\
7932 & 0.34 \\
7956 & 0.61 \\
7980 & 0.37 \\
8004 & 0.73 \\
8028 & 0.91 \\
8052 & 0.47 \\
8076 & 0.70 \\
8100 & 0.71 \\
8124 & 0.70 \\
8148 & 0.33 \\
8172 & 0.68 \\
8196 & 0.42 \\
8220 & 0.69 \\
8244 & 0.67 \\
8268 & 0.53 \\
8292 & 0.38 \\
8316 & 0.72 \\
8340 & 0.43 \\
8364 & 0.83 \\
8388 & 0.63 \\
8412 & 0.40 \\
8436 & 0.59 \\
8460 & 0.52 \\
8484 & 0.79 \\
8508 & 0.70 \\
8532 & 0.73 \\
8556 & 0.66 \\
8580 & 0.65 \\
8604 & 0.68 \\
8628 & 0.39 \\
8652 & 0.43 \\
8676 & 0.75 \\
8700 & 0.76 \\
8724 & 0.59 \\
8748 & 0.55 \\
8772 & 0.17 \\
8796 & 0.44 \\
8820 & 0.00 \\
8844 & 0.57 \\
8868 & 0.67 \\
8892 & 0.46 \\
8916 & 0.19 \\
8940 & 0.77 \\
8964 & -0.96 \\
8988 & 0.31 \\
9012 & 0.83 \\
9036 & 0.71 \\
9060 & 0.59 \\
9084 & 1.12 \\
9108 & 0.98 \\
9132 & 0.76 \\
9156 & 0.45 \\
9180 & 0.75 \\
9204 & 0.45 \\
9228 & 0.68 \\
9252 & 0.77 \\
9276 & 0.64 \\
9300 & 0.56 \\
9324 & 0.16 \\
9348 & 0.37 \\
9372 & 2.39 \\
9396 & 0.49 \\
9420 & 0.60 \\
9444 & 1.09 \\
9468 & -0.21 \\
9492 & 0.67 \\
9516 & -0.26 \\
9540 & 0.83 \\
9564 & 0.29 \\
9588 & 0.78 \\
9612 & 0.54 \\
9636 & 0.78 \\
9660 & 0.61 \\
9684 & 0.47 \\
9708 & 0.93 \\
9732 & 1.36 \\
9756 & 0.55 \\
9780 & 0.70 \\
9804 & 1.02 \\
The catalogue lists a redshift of 0.87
